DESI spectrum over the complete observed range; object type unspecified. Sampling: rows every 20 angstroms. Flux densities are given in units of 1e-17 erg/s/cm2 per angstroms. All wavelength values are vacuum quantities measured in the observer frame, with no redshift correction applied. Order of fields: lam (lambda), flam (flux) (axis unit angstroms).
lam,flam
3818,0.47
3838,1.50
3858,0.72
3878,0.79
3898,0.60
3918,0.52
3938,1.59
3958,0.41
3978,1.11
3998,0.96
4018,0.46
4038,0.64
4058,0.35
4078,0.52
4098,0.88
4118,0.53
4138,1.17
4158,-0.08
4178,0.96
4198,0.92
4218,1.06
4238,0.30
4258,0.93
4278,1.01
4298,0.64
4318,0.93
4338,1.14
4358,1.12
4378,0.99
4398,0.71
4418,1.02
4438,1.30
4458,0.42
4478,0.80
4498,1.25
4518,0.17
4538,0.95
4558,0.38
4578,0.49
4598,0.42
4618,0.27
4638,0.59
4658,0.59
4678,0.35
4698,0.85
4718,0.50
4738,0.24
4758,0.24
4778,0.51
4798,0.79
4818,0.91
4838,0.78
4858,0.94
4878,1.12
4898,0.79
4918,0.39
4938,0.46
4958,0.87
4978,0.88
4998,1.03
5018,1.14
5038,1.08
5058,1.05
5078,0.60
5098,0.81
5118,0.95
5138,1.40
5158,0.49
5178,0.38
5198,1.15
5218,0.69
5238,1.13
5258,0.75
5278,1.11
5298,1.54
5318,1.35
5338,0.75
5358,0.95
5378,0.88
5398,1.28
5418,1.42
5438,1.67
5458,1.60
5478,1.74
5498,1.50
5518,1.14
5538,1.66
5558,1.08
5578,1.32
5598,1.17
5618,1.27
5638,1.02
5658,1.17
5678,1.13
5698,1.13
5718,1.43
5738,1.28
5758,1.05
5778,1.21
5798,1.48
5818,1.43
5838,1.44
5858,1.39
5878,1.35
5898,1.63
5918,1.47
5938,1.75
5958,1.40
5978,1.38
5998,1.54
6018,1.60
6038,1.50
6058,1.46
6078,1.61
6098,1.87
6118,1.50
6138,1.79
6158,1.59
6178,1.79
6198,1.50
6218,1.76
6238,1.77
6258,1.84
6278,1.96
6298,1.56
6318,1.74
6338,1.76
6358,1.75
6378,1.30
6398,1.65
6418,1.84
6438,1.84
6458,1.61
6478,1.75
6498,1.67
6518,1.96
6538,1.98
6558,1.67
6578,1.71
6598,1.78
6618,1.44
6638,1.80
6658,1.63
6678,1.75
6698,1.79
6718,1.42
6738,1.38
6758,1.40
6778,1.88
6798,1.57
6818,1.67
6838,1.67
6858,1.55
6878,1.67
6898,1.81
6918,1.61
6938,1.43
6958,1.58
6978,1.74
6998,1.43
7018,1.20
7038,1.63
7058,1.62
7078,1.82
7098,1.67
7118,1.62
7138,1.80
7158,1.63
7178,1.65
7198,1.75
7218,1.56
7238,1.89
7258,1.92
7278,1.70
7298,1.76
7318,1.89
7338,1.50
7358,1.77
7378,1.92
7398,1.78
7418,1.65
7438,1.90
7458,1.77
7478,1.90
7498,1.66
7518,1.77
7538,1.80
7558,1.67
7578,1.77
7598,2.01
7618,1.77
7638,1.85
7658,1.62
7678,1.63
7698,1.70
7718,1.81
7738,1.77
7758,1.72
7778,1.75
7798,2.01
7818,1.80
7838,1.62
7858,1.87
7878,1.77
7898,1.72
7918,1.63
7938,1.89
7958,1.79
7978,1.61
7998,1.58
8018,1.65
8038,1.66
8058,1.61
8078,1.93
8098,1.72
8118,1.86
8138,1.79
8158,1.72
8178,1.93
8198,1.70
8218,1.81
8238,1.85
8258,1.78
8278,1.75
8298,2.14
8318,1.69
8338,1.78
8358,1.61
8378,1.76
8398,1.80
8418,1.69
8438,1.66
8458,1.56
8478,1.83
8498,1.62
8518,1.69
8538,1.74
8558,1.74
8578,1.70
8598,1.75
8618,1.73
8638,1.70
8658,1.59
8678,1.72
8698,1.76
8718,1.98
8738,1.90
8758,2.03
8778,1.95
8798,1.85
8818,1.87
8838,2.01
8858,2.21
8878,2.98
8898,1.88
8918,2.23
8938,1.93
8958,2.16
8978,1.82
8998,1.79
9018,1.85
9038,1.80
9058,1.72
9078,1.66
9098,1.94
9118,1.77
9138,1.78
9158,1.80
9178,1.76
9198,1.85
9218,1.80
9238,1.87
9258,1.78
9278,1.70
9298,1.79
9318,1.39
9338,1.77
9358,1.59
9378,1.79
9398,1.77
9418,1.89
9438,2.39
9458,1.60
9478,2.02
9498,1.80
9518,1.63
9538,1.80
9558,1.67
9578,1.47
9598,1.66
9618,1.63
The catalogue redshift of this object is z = 0.353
